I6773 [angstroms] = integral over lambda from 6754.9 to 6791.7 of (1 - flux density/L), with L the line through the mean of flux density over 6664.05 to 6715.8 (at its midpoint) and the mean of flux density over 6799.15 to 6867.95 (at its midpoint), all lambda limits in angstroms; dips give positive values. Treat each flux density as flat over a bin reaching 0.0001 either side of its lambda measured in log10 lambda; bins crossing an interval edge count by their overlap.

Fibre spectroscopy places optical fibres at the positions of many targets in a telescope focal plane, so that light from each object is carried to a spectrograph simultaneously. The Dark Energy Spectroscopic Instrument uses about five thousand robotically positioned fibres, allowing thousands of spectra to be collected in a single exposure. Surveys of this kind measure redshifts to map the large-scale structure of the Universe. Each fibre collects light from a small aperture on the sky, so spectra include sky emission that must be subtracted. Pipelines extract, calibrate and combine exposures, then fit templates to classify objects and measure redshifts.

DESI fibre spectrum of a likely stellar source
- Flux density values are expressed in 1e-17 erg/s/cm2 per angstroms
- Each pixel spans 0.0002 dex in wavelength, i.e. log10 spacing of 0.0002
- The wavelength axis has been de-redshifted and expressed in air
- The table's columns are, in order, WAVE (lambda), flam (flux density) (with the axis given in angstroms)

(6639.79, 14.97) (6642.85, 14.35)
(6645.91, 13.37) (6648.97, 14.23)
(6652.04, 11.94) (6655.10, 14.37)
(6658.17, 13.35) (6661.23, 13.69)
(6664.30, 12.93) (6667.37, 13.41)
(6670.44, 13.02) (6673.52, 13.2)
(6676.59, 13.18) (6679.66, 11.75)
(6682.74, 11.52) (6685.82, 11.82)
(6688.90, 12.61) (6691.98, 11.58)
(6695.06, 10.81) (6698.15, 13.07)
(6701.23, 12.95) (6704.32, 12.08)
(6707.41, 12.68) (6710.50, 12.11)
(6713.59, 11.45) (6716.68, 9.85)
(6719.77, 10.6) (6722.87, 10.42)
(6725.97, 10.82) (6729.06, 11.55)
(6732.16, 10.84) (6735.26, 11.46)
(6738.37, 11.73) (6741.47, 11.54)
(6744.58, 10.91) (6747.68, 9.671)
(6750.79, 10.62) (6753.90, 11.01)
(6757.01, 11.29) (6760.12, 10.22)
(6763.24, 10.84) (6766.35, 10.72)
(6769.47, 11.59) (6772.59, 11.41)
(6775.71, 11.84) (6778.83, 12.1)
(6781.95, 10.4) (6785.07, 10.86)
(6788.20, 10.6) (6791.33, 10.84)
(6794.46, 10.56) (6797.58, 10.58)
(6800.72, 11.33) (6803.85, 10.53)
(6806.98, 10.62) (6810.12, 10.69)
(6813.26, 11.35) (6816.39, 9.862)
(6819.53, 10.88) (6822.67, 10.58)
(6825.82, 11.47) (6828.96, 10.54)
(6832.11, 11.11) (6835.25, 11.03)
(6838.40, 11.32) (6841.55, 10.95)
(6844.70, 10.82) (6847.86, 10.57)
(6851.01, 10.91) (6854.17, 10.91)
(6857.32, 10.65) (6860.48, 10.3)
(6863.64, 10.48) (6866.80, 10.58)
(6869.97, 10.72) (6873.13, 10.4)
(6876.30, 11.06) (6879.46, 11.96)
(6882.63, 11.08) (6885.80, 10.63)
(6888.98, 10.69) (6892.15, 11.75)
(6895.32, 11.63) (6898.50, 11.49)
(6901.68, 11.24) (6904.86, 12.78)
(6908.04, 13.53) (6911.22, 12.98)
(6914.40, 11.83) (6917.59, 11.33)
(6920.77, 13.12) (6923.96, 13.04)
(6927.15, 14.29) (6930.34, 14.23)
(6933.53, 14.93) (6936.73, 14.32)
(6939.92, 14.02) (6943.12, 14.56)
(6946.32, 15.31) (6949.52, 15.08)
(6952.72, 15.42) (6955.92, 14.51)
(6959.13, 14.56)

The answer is 1.2 angstroms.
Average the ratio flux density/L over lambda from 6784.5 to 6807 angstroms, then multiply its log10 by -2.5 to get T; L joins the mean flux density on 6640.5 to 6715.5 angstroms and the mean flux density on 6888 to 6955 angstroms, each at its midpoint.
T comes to 0.21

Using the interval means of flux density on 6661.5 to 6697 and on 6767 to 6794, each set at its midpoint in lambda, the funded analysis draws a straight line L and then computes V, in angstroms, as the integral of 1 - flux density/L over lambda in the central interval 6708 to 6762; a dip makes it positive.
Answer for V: 3.4 angstroms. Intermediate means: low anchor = 12.4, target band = 11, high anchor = 11.2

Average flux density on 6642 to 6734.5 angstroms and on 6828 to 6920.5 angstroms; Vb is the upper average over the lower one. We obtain 0.92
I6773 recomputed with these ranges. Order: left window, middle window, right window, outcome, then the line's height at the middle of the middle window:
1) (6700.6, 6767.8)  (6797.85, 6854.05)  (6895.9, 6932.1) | 5.1 angstroms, 11.9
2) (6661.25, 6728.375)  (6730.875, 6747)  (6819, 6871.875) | 0.6 angstroms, 11.7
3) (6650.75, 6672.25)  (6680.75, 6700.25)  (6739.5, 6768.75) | 0.9 angstroms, 12.5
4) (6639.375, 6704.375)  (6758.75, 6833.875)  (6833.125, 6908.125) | 5.6 angstroms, 11.8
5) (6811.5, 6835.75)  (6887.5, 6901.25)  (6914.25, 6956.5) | 1.6 angstroms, 12.9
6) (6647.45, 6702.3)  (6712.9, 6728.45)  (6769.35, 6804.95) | 1.8 angstroms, 12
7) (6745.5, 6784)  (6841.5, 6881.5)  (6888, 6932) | 3.9 angstroms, 12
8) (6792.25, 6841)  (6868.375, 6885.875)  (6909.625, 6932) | 1.6 angstroms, 12.1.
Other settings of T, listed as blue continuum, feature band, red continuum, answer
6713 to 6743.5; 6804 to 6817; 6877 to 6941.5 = 0.10 mag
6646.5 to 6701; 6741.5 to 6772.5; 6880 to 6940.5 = 0.17 mag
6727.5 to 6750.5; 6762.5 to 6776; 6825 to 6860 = -0.02 mag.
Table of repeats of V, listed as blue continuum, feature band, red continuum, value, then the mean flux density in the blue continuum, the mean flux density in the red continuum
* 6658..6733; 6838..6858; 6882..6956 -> 3.0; 12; 13.1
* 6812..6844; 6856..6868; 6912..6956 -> 1.4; 10.9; 14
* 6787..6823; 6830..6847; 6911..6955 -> 0.8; 10.7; 13.9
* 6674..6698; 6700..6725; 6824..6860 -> 0.7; 12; 10.9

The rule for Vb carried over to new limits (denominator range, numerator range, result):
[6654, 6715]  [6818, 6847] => 0.87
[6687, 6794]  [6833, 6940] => 1.05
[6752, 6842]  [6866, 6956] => 1.16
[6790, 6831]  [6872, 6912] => 1.08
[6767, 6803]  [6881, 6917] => 1.06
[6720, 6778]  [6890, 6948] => 1.19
